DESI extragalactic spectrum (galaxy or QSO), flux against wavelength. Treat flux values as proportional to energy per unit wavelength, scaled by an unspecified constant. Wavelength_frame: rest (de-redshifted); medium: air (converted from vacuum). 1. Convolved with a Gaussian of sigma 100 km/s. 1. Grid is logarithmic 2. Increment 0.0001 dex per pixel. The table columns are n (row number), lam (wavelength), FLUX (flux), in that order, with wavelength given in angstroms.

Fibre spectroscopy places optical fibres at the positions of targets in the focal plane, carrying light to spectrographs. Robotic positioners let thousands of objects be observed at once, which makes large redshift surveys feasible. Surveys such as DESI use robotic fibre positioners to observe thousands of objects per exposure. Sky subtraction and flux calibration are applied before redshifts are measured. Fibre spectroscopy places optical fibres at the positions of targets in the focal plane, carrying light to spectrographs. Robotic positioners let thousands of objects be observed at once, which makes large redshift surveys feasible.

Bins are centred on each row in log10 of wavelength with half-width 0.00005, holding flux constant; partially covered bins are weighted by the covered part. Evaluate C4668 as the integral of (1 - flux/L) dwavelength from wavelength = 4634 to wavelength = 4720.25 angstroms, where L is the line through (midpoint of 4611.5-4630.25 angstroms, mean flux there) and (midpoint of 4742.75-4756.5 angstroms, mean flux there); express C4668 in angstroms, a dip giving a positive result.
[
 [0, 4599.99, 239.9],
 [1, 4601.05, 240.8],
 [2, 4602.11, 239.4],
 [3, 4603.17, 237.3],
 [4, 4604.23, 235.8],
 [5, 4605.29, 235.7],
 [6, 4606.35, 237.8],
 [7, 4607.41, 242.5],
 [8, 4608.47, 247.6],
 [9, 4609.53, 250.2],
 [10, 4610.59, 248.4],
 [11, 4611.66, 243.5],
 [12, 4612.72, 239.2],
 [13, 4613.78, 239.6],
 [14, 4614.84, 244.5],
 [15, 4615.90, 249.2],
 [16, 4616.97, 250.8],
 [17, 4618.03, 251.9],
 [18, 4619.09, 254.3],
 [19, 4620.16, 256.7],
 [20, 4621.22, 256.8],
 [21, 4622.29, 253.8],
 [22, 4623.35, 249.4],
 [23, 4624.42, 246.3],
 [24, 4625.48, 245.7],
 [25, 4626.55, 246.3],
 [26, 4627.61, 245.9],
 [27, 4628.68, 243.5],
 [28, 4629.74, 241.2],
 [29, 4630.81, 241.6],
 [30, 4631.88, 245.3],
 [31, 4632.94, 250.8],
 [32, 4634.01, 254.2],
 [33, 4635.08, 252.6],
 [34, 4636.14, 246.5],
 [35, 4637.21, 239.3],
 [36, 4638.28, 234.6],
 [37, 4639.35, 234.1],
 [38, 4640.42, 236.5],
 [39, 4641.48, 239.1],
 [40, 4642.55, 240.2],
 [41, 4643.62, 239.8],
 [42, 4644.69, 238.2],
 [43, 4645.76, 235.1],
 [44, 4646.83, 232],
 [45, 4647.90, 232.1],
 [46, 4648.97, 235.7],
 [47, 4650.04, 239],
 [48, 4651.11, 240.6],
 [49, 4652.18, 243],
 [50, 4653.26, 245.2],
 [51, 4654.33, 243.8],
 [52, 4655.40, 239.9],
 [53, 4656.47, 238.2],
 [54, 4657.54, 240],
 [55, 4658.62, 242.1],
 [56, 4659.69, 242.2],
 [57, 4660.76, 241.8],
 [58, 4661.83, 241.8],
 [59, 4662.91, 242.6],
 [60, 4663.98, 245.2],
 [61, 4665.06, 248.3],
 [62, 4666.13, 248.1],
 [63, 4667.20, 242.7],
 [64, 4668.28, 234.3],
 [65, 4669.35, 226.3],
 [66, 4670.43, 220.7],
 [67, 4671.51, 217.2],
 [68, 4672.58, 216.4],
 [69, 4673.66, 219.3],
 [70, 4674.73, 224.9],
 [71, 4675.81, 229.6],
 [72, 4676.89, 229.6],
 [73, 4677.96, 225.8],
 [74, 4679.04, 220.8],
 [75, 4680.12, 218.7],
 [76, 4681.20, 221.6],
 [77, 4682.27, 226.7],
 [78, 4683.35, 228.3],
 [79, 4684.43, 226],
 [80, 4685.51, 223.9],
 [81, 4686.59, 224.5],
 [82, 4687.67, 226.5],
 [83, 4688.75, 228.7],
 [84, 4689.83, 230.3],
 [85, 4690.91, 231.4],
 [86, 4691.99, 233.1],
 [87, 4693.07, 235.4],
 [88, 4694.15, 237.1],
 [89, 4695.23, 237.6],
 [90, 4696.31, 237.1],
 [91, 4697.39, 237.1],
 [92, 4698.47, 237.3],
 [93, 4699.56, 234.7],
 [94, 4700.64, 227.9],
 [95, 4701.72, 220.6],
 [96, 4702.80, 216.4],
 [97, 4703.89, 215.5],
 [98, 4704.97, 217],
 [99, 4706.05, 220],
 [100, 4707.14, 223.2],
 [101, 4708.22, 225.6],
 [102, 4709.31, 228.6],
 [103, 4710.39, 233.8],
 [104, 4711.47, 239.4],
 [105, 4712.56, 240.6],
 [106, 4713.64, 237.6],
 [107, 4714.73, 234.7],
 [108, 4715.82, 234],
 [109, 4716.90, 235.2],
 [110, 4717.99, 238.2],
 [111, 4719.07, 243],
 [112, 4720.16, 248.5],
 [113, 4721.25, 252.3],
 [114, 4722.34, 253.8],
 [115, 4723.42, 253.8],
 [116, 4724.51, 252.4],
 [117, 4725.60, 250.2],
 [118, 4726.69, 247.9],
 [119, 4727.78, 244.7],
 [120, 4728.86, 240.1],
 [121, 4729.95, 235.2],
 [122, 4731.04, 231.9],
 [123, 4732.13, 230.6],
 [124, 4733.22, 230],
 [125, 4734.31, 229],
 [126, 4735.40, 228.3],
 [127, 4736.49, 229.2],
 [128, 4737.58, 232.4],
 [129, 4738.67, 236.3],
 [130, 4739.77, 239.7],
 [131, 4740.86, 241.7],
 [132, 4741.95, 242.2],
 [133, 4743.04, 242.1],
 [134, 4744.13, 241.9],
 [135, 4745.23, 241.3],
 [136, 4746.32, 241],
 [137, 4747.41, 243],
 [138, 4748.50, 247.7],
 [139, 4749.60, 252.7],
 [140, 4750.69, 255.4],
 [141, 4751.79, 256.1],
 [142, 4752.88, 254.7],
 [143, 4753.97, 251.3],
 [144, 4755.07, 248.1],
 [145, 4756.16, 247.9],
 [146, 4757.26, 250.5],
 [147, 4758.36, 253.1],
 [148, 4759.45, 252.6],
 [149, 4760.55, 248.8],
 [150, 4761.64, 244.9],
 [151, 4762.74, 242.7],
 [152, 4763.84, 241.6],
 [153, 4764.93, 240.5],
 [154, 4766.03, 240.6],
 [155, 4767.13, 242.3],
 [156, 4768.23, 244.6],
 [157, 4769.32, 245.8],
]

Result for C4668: 5.0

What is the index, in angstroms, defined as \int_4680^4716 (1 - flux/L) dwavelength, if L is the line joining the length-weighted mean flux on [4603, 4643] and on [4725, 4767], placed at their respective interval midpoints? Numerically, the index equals 2.14 angstroms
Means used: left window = 245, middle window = 229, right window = 243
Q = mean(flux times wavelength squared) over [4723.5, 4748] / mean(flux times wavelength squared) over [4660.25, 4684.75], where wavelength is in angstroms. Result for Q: 1.07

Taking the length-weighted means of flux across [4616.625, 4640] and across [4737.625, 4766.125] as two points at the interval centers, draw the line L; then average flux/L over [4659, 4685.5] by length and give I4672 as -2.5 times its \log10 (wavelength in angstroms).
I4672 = 0.07 mag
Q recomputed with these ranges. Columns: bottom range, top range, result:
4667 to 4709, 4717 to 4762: 1.10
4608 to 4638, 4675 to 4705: 0.95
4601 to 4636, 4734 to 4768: 1.05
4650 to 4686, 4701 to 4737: 1.03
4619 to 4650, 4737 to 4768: 1.06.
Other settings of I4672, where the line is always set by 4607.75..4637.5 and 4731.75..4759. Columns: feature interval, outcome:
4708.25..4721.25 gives 0.03 mag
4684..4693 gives 0.08 mag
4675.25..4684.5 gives 0.09 mag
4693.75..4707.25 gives 0.08 mag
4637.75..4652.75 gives 0.04 mag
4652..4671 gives 0.03 mag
